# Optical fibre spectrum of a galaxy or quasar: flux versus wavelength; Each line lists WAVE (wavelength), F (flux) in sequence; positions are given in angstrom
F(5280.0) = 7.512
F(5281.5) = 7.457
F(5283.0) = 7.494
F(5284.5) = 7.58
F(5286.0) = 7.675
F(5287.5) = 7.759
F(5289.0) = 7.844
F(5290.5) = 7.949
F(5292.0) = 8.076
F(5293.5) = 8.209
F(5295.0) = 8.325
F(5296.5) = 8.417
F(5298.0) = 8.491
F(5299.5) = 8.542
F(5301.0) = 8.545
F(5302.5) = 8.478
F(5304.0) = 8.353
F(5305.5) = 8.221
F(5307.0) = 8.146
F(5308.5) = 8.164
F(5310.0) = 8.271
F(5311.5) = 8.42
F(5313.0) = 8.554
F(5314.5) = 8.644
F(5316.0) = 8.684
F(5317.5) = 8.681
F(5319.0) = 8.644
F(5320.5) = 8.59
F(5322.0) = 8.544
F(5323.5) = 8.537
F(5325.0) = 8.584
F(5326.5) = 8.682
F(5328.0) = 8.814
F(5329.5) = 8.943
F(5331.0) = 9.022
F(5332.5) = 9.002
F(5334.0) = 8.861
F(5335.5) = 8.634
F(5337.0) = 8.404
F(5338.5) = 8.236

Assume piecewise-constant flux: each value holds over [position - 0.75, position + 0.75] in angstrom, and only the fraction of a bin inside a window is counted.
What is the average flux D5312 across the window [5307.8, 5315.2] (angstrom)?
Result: 8.41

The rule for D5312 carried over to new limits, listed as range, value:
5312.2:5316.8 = 8.63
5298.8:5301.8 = 8.54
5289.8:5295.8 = 8.14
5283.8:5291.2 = 7.76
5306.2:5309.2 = 8.16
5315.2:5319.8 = 8.67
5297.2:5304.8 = 8.48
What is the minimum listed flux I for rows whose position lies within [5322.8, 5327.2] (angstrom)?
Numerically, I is 8.537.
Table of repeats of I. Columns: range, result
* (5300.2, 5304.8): 8.353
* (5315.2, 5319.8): 8.644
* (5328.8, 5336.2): 8.634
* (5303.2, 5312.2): 8.146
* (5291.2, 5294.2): 8.076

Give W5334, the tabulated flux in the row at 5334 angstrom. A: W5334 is 8.861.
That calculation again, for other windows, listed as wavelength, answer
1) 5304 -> 8.353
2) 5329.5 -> 8.943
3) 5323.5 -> 8.537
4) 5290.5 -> 7.949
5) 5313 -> 8.554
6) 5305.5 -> 8.221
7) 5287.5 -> 7.759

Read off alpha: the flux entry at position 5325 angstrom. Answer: 8.584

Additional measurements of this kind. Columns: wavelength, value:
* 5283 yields 7.494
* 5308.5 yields 8.164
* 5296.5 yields 8.417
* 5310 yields 8.271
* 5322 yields 8.544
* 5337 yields 8.404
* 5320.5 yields 8.59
